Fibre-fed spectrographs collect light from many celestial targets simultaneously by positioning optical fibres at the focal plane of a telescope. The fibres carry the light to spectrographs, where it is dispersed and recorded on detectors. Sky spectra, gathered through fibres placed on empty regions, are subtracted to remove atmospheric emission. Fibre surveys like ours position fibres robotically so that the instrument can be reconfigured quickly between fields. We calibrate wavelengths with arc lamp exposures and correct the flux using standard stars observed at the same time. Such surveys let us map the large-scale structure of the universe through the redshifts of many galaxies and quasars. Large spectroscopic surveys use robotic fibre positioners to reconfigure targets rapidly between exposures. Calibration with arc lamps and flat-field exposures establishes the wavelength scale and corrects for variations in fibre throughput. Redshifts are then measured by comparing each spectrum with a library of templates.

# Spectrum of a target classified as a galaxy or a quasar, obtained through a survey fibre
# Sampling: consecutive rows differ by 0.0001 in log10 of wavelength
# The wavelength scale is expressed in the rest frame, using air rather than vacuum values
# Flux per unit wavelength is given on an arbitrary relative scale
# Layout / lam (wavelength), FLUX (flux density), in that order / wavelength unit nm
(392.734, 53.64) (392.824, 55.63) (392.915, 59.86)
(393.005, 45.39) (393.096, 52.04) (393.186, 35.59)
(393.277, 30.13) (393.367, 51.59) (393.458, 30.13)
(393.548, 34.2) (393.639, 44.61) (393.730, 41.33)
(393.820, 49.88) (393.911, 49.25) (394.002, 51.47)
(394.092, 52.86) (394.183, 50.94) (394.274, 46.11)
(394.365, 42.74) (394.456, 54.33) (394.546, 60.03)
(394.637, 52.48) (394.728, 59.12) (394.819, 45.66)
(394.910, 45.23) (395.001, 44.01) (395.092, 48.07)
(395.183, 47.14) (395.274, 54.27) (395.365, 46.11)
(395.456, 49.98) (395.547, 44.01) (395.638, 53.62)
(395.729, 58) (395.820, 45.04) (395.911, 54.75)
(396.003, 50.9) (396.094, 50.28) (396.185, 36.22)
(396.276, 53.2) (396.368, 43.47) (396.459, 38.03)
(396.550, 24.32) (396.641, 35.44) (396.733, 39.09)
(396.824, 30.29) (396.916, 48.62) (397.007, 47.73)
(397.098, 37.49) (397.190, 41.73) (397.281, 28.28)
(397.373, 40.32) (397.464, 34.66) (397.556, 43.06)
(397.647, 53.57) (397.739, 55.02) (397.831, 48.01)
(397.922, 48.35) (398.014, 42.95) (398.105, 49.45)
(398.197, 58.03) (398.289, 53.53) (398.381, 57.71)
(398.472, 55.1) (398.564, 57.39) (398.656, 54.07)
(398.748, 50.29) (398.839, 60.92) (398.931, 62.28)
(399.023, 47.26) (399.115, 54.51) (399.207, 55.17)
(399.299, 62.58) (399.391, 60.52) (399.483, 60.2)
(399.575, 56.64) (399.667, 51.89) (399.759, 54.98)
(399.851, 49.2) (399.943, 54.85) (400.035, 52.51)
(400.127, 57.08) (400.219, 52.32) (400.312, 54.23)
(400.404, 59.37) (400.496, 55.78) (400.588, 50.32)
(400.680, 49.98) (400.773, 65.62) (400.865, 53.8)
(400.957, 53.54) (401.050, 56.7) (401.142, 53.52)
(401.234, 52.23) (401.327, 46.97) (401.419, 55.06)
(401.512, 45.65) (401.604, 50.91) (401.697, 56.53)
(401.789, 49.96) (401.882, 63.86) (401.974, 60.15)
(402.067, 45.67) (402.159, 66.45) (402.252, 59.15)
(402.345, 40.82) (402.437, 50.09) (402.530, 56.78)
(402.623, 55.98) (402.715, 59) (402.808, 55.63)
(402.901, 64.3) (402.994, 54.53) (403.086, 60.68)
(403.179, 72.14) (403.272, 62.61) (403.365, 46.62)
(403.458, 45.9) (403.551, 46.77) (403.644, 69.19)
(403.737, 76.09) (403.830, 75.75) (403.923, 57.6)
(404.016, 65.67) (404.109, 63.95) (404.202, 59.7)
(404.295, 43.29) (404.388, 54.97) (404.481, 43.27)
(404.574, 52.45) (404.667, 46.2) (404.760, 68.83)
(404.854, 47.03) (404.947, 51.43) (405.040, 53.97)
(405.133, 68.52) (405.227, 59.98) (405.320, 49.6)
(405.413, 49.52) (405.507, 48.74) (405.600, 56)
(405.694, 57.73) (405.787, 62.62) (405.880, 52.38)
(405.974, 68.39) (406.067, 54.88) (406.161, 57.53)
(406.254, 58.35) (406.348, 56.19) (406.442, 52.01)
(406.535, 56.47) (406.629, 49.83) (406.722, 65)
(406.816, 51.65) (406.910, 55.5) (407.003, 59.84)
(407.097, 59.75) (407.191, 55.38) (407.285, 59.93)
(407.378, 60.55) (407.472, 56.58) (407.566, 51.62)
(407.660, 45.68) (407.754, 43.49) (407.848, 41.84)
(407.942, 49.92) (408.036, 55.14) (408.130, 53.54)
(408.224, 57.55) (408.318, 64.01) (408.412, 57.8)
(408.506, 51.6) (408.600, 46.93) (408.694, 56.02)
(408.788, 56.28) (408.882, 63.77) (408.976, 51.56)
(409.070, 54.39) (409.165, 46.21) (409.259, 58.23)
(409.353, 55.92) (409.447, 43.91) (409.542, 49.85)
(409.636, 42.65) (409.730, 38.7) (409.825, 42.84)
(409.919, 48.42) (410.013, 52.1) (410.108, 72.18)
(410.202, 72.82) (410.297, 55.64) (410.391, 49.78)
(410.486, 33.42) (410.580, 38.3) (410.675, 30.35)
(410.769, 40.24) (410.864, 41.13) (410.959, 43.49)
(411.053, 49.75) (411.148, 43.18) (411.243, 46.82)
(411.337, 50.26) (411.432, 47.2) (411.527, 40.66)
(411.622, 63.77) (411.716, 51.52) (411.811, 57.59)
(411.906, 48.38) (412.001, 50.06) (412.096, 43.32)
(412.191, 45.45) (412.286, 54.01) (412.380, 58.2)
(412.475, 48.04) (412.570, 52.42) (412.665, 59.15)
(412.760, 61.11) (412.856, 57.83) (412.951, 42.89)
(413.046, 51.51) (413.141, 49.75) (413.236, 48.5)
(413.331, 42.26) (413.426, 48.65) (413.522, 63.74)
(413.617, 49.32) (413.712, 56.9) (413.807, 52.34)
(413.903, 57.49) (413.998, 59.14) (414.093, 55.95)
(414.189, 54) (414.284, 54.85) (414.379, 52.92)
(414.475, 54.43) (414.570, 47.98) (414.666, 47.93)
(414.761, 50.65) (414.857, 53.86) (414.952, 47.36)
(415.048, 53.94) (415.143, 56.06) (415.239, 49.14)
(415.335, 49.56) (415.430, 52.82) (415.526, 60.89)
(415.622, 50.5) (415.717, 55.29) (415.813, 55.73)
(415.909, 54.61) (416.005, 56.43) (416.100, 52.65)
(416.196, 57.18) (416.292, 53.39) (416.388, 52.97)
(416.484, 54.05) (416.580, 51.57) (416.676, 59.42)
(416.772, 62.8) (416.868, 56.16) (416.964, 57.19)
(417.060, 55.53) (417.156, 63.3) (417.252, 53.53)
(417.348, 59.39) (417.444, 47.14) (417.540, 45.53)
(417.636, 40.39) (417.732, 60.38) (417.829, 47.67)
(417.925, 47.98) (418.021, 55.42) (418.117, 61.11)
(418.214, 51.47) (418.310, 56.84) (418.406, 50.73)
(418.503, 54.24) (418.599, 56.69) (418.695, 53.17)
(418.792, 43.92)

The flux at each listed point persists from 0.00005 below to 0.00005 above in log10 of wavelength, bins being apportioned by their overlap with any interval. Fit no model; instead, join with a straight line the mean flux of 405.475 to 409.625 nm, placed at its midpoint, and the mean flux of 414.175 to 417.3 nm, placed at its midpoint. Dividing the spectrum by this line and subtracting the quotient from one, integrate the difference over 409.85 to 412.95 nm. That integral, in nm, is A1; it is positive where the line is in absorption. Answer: 0.25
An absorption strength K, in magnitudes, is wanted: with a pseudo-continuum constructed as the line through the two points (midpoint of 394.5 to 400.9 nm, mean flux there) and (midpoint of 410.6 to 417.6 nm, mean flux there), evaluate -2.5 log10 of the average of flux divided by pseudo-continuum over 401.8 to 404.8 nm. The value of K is -0.14 mag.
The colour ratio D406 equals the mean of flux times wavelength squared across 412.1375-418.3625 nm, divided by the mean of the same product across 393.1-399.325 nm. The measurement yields 1.2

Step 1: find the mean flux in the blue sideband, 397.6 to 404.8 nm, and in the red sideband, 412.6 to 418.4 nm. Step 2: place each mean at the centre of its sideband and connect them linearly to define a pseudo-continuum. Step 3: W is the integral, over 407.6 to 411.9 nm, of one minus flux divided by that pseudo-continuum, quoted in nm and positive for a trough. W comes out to 0.34 nm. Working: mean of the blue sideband 55.5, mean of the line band 50.1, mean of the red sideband 53.6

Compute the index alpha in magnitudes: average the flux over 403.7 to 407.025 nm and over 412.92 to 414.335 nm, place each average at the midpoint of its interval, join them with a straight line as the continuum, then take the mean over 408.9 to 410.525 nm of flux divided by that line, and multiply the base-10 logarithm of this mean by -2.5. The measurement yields 0.07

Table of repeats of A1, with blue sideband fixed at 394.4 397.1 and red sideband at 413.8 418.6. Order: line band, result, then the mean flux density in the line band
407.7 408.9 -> -0.05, 53.4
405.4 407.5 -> -0.27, 56.8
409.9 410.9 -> 0.06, 48.7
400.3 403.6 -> -0.41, 54.9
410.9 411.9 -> 0.06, 49.3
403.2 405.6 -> -0.33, 56.5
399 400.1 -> -0.16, 55.2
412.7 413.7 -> 0.02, 51.8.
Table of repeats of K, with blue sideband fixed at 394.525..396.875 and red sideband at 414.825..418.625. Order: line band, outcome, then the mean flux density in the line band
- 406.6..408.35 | -0.08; 54.5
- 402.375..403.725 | -0.17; 57.4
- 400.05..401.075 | -0.15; 55.2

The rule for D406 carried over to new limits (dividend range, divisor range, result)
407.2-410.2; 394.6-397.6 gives 1.27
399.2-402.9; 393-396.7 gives 1.22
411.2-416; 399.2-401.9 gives 1.02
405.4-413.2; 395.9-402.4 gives 1.08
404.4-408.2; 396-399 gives 1.23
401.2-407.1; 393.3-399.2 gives 1.23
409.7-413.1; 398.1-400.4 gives 0.95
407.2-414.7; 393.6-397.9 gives 1.20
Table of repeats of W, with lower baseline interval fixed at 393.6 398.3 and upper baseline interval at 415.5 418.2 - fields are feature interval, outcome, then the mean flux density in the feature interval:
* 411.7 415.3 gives 0.059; 52.3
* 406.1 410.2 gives -0.216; 53.9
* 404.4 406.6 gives -0.223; 55.3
